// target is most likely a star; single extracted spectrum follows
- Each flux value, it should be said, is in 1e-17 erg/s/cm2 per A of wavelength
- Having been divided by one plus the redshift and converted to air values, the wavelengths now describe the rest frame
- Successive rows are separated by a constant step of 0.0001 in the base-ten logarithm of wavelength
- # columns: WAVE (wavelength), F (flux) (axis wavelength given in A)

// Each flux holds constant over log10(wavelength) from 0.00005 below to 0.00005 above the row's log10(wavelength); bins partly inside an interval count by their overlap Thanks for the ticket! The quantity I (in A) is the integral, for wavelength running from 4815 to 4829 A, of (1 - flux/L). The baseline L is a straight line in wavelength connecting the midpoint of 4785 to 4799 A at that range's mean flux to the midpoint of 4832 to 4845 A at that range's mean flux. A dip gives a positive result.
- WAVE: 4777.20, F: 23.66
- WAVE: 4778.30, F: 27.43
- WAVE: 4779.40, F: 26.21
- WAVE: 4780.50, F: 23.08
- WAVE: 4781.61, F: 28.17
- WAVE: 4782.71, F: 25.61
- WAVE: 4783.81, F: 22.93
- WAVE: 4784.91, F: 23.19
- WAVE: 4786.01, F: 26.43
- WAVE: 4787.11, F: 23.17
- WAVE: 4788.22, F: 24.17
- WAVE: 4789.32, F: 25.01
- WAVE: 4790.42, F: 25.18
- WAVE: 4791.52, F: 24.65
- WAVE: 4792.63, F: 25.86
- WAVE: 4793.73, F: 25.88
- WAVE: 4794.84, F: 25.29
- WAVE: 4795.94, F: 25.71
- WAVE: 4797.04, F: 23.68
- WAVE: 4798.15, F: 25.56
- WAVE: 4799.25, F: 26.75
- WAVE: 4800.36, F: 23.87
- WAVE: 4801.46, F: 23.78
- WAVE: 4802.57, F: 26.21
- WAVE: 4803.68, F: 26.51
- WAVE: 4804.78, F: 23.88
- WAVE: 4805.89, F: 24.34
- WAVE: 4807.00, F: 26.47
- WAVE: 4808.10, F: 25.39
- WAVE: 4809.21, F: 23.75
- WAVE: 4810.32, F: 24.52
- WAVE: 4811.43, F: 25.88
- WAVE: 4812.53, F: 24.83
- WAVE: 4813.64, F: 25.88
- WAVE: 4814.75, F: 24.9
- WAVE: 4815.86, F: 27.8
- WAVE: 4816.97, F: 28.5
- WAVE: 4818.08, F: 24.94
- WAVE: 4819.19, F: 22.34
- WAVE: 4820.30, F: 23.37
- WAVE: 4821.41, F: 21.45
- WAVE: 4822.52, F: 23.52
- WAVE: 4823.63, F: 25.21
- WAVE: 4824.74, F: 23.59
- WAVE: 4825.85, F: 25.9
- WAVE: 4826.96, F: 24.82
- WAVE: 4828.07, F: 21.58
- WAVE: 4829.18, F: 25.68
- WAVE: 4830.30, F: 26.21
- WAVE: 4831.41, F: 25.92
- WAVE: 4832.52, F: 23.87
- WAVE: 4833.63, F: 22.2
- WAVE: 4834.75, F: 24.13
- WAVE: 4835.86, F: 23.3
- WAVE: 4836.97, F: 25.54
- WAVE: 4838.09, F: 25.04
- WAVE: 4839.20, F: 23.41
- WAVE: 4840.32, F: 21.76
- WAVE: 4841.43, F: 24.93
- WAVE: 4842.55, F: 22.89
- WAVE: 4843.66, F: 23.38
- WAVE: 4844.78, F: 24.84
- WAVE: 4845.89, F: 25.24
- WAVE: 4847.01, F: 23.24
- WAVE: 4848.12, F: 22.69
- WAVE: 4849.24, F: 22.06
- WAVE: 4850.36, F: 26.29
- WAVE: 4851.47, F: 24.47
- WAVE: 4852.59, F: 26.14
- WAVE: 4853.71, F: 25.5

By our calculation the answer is -0.2 A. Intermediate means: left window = 25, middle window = 24.5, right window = 23.7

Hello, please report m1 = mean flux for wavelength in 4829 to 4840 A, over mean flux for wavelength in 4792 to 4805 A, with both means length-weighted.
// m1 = 0.97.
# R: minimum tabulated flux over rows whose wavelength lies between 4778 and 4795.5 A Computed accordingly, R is 22.93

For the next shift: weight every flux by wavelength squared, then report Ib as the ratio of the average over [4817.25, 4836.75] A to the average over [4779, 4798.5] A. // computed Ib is 0.98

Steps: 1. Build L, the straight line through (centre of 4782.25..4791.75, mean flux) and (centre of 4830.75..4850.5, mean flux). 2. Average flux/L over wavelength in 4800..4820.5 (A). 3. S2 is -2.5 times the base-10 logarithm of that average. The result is -0.04 mag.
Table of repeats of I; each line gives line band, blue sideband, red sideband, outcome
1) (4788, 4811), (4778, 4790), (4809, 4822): -0.1 A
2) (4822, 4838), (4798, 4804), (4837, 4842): -0.1 A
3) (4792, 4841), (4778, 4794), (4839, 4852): -0.7 A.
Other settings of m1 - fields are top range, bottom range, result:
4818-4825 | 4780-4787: 0.94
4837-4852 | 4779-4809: 0.96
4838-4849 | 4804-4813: 0.95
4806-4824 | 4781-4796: 0.99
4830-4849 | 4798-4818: 0.94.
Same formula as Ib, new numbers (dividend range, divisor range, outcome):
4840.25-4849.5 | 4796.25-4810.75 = 0.96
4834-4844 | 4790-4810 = 0.96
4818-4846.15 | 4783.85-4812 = 0.98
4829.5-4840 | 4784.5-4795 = 1.00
